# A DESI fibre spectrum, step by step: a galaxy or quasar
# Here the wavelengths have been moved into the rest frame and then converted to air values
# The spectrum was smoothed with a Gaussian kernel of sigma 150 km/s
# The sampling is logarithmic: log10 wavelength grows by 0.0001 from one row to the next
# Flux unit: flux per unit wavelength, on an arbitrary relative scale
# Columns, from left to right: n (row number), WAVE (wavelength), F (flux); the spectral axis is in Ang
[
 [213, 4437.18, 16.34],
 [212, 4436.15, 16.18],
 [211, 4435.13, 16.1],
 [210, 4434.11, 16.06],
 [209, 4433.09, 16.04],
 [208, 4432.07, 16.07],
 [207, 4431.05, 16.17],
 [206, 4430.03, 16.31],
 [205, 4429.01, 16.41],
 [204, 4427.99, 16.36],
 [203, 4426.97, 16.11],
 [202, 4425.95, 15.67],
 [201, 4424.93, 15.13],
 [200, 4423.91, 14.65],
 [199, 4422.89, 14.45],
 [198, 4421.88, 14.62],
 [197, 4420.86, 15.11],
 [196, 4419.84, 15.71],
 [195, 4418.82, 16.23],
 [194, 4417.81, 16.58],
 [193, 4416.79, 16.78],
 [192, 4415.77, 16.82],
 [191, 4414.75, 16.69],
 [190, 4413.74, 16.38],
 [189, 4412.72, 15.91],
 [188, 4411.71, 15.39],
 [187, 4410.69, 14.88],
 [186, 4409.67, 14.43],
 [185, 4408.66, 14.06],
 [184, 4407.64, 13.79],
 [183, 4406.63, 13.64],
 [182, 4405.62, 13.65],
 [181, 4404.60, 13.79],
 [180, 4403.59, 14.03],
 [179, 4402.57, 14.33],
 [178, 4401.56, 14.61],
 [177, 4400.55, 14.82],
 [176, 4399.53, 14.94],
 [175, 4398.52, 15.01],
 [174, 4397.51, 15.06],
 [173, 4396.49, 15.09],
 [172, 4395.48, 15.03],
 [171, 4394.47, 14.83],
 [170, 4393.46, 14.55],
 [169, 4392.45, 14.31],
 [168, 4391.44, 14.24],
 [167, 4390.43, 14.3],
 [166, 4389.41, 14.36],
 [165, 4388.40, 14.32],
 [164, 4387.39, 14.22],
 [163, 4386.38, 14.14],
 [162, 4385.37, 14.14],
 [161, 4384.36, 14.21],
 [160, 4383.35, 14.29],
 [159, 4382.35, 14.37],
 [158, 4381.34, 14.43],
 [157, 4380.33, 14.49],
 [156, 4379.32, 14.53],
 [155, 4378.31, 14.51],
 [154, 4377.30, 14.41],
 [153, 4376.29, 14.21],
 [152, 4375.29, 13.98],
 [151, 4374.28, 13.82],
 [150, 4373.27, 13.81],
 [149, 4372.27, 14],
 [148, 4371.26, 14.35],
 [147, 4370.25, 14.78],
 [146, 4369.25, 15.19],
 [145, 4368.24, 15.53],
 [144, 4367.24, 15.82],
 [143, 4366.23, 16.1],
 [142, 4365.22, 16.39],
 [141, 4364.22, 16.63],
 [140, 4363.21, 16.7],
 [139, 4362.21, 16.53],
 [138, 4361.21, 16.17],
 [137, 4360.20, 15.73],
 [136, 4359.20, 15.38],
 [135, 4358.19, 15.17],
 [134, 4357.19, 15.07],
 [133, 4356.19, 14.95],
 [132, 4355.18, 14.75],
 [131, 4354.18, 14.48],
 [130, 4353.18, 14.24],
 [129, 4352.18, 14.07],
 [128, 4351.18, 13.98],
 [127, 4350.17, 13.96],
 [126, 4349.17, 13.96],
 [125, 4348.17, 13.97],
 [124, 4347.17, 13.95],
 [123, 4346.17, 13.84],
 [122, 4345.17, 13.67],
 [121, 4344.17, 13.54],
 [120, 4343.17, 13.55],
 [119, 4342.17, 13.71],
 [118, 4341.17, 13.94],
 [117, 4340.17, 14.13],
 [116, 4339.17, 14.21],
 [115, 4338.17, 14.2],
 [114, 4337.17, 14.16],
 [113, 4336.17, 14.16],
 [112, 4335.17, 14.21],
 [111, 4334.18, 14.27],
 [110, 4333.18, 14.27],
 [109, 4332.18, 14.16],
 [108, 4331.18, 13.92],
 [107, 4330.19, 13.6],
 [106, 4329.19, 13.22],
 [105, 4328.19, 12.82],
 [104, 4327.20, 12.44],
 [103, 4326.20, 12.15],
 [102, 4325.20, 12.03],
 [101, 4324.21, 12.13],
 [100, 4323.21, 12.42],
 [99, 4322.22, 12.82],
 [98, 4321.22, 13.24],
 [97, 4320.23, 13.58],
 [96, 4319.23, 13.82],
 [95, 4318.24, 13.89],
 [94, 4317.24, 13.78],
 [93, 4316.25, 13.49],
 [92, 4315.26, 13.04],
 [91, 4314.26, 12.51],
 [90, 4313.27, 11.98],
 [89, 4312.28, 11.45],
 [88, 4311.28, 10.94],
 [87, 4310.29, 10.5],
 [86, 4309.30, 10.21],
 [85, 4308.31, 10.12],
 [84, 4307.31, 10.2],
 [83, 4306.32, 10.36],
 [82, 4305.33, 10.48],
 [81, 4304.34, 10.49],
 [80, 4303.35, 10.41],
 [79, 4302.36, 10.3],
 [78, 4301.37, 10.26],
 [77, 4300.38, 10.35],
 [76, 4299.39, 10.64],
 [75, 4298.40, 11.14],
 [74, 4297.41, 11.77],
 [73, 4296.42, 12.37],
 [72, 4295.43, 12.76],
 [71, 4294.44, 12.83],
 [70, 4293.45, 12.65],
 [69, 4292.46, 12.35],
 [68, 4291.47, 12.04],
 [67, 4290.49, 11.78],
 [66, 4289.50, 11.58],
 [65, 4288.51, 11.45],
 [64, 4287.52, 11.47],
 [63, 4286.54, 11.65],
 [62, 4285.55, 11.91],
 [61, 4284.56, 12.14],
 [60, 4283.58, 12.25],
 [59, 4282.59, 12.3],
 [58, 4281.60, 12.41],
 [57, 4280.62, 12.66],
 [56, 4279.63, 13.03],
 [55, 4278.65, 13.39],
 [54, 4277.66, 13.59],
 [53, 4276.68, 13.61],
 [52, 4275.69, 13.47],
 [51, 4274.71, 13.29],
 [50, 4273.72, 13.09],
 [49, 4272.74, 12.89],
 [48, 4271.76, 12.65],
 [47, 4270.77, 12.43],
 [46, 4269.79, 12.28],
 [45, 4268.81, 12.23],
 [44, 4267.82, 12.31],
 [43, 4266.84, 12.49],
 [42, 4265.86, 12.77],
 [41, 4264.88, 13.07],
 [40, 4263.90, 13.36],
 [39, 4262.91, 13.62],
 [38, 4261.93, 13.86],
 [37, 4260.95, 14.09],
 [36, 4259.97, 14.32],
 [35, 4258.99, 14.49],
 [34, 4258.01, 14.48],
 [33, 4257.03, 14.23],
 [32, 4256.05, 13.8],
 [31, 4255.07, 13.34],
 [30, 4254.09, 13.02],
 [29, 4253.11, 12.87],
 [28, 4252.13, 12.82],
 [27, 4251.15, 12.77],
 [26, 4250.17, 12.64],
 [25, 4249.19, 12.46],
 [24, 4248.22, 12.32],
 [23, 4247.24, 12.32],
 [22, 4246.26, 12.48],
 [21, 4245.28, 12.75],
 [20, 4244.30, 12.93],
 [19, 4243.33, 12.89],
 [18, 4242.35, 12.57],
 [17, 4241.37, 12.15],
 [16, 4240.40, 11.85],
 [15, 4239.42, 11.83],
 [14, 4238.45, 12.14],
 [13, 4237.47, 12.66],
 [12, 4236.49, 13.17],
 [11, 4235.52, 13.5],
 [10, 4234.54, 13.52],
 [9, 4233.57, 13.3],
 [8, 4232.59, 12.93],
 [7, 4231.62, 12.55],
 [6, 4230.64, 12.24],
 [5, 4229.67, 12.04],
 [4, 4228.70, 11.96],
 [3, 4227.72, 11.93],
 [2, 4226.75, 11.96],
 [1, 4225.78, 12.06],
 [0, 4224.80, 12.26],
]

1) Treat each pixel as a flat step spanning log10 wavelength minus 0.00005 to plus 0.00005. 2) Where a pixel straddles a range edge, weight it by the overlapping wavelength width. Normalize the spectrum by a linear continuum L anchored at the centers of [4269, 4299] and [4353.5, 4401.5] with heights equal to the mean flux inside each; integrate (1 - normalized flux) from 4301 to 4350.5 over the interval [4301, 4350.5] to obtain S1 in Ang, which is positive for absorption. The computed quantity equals 2.8 Ang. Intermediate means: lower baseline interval 12.4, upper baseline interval 14.8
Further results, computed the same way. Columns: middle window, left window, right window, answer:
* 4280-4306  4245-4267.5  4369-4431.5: 3.8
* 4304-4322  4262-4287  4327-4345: 2.0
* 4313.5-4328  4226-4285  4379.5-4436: 0.9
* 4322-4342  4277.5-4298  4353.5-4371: 1.1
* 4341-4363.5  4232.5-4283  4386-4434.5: -0.4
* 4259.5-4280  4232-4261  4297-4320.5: -1.2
